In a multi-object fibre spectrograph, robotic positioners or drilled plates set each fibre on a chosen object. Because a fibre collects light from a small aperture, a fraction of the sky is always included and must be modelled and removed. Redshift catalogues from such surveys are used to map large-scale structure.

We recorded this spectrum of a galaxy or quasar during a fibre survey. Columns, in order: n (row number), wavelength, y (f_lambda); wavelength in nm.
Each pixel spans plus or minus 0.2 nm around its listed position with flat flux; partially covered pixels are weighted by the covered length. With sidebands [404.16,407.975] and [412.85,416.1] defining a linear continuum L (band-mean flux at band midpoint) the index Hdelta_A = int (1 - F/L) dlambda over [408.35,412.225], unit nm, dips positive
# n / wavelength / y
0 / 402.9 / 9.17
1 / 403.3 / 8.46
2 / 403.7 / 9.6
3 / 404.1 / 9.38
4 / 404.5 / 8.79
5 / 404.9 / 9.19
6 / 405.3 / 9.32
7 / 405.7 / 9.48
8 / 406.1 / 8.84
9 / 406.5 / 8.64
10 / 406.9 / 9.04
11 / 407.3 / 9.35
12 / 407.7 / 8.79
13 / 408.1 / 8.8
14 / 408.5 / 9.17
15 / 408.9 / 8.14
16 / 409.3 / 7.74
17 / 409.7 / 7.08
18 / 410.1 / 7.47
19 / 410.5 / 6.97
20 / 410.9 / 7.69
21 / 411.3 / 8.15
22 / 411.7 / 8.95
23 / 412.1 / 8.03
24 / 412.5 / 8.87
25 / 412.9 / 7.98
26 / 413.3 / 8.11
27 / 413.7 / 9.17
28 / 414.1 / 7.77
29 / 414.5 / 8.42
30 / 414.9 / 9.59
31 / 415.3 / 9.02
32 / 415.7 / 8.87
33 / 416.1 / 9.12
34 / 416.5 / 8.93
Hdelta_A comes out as 0.41 nm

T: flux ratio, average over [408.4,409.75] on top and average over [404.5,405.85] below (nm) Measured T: 0.87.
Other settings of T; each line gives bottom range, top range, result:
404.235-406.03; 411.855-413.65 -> 0.91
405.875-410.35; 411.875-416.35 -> 1.02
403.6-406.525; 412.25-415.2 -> 0.93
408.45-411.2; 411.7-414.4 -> 1.09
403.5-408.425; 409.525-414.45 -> 0.88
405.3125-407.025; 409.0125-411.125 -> 0.82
